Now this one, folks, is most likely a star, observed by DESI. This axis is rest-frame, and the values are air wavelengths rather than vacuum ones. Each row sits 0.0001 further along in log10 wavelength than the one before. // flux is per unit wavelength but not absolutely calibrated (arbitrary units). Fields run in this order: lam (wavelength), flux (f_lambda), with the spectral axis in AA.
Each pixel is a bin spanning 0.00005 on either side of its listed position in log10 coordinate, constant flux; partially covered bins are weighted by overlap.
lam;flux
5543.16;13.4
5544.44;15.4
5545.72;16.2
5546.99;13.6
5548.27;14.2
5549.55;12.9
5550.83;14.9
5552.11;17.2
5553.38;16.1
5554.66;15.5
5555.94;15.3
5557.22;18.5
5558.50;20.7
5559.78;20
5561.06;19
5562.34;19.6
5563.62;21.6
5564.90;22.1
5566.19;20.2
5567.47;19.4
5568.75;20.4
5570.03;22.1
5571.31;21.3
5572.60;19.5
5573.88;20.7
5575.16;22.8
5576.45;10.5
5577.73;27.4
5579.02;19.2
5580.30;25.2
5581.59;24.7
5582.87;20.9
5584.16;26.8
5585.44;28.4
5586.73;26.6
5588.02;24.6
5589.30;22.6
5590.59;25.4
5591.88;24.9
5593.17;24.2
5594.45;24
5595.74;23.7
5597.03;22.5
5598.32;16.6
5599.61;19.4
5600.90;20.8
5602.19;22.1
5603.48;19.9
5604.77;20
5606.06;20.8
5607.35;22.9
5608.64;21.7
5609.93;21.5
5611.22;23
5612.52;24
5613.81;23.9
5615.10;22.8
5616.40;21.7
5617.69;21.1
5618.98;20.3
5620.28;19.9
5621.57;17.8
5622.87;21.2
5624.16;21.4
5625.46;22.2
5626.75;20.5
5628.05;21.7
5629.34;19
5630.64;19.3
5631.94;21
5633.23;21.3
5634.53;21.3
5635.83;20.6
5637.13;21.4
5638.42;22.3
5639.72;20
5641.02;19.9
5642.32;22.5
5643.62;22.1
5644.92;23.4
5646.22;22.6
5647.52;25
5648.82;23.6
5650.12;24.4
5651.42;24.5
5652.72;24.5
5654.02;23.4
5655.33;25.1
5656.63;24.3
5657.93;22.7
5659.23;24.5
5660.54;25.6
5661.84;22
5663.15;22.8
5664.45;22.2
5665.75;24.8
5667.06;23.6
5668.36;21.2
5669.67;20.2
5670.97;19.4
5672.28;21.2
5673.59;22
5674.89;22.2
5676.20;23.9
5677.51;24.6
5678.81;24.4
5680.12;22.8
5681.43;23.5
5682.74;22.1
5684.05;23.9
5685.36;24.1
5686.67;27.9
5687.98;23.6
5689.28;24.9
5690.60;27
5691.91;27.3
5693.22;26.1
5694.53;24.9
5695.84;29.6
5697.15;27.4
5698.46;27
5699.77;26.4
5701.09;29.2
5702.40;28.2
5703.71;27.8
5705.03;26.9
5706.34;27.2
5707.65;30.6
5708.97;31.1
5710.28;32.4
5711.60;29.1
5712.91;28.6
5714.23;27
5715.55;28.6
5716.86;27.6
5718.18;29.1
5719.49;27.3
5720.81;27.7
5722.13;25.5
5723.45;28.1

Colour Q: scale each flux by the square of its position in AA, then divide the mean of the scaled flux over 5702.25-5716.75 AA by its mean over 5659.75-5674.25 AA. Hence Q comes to 1.31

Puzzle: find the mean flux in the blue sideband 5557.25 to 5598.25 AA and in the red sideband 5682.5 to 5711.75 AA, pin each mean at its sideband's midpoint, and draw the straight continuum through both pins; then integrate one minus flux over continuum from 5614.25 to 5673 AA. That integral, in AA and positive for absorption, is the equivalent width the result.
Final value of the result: 6.8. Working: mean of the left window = 22.2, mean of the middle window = 22.1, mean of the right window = 27.2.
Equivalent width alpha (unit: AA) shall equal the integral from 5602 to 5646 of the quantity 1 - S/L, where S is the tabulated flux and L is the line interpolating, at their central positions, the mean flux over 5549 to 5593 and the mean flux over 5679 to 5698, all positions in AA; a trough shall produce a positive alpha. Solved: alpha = 3.0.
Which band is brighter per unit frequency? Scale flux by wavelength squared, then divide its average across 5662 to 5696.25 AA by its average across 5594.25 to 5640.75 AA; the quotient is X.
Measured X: 1.1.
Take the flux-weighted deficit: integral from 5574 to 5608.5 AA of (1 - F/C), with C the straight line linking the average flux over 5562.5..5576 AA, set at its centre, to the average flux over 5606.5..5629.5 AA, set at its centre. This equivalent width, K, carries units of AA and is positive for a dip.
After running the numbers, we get -2.29 AA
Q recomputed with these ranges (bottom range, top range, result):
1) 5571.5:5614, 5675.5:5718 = 1.24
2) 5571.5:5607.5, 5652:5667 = 1.09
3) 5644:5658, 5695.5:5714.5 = 1.22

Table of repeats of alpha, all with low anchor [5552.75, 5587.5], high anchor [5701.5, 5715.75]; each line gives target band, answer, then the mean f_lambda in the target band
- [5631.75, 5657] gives 2.5 AA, 22.7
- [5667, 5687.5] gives 3.2 AA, 22.9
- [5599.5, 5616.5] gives 0.9 AA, 21.8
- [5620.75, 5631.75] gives 1.7 AA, 20.4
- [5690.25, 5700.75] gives 0.4 AA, 27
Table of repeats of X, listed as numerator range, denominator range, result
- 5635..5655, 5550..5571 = 1.24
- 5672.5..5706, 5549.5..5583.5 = 1.35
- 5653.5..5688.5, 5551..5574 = 1.25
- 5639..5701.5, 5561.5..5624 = 1.12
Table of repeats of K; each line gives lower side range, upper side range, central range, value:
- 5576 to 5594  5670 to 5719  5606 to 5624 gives 2.08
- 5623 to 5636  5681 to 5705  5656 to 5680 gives 1.21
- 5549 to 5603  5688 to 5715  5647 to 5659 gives 0.48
